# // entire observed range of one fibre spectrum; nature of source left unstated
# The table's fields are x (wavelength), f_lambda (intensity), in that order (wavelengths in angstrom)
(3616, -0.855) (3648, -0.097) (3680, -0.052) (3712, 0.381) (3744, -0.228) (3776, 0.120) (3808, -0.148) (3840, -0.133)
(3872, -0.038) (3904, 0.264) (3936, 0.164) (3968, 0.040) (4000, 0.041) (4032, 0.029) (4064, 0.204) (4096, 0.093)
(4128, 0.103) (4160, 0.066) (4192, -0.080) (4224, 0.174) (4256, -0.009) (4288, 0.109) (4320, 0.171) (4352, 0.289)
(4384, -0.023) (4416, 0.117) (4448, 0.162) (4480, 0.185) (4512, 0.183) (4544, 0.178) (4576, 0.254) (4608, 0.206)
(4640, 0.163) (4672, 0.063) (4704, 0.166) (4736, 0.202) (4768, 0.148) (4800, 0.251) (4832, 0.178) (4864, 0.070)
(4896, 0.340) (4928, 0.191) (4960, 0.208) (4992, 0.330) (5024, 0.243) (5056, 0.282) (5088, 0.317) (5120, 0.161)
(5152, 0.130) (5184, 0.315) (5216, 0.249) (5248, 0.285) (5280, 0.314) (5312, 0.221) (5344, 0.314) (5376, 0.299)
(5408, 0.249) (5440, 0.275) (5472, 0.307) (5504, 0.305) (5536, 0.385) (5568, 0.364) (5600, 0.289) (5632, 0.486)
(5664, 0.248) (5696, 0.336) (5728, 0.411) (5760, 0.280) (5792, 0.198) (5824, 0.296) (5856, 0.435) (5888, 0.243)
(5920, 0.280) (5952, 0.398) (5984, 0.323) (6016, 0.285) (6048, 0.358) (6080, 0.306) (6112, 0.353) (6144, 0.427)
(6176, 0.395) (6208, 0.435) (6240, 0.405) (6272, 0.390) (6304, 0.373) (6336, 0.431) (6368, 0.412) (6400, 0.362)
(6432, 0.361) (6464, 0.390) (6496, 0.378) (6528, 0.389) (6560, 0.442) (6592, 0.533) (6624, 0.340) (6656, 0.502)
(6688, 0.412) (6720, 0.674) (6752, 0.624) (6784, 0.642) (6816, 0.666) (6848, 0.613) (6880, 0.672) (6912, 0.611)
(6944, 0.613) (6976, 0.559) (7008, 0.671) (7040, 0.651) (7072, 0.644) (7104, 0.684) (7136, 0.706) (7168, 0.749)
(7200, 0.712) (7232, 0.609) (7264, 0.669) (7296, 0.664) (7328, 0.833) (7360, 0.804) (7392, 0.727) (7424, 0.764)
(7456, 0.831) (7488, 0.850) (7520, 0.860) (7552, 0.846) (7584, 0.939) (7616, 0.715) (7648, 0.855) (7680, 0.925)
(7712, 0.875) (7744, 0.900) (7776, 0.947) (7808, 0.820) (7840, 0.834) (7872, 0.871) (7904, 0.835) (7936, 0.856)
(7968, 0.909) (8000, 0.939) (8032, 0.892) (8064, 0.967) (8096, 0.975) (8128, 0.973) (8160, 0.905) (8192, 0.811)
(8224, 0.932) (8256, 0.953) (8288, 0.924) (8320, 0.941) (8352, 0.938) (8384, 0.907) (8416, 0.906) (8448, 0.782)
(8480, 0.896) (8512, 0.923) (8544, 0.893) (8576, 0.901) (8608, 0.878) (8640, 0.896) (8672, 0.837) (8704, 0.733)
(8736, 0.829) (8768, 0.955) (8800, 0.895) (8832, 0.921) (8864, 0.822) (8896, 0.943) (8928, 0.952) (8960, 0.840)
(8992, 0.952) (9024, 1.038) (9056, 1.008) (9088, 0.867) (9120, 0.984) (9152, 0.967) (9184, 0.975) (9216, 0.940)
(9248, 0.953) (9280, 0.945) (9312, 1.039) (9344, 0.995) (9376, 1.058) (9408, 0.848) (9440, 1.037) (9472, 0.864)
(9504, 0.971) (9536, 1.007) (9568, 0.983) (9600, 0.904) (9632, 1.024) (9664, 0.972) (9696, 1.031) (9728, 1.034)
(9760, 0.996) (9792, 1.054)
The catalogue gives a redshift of 0.682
